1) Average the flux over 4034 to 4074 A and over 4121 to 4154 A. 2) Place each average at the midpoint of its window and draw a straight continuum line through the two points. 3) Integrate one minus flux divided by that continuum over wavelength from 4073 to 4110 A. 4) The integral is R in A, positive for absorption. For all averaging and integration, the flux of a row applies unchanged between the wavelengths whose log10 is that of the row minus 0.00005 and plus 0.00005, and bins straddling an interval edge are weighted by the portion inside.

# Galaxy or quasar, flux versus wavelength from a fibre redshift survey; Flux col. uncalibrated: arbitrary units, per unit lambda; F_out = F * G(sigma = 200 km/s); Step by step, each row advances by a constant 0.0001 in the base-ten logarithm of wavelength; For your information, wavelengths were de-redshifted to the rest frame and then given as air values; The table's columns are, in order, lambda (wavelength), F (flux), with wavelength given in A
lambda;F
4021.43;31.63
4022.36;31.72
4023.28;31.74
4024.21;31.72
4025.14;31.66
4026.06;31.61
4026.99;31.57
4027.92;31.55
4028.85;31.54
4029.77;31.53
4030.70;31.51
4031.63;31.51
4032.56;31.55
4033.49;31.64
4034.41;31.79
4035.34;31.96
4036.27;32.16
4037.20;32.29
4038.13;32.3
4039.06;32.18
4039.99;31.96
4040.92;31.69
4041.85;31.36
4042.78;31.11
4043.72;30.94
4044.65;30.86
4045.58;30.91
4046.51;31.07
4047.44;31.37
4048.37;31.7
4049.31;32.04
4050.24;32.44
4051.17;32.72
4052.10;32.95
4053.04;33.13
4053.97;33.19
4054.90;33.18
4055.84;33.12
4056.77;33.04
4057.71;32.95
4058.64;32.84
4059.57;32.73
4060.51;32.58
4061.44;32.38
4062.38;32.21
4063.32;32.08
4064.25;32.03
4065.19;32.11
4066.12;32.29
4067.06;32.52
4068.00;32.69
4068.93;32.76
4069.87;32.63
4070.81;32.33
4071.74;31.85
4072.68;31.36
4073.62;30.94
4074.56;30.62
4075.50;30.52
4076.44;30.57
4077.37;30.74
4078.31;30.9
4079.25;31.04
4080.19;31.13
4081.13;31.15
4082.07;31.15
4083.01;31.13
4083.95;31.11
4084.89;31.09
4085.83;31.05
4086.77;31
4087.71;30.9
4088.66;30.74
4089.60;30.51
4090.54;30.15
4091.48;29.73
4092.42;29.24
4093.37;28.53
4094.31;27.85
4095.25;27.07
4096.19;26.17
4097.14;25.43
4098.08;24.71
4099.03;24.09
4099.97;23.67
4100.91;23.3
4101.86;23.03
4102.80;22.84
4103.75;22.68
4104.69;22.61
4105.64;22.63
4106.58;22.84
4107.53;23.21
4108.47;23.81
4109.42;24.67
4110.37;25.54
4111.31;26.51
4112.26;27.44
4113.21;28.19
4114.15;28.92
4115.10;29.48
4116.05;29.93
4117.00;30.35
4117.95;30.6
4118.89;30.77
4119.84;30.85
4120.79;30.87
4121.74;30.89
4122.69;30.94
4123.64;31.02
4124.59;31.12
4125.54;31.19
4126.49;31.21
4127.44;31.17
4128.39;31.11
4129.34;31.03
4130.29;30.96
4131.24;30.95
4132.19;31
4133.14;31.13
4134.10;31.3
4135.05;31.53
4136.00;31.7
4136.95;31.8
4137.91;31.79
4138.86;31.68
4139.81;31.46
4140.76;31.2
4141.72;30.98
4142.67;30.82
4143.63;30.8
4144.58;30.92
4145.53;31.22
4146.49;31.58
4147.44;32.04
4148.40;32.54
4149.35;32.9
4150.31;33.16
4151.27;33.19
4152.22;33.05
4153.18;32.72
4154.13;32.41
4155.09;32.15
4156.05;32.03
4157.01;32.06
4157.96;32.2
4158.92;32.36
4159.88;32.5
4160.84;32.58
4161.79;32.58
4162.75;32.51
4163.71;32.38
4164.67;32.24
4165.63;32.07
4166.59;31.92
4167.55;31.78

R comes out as 4.7 A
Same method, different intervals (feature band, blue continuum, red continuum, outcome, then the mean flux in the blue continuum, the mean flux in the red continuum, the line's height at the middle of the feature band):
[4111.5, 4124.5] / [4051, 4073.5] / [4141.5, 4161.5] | 0.9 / 32.5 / 32.1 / 32.3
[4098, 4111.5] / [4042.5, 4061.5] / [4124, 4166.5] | 3.5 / 32.3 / 31.8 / 32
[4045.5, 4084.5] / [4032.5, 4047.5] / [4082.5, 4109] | -3.3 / 31.6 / 26.8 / 29.5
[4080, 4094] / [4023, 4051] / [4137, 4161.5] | 0.6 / 31.7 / 32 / 31.8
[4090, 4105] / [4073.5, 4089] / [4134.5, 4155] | 2.6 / 30.9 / 31.9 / 31.2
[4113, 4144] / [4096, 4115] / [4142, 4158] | -2.7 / 24.7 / 32.1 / 28.5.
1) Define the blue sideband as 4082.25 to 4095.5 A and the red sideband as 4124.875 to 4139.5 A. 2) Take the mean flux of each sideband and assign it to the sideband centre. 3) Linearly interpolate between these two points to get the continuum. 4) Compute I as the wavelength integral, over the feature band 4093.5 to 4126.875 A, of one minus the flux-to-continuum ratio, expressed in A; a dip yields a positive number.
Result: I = 4.0 A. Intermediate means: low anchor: 30.1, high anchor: 31.3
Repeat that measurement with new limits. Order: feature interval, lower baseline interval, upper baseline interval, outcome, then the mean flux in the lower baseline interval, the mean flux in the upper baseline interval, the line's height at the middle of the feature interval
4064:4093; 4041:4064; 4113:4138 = 0.46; 32.2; 30.8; 31.7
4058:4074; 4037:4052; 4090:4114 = -1.57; 31.7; 25.5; 29.4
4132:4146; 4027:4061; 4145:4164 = 0.46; 32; 32.4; 32.4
